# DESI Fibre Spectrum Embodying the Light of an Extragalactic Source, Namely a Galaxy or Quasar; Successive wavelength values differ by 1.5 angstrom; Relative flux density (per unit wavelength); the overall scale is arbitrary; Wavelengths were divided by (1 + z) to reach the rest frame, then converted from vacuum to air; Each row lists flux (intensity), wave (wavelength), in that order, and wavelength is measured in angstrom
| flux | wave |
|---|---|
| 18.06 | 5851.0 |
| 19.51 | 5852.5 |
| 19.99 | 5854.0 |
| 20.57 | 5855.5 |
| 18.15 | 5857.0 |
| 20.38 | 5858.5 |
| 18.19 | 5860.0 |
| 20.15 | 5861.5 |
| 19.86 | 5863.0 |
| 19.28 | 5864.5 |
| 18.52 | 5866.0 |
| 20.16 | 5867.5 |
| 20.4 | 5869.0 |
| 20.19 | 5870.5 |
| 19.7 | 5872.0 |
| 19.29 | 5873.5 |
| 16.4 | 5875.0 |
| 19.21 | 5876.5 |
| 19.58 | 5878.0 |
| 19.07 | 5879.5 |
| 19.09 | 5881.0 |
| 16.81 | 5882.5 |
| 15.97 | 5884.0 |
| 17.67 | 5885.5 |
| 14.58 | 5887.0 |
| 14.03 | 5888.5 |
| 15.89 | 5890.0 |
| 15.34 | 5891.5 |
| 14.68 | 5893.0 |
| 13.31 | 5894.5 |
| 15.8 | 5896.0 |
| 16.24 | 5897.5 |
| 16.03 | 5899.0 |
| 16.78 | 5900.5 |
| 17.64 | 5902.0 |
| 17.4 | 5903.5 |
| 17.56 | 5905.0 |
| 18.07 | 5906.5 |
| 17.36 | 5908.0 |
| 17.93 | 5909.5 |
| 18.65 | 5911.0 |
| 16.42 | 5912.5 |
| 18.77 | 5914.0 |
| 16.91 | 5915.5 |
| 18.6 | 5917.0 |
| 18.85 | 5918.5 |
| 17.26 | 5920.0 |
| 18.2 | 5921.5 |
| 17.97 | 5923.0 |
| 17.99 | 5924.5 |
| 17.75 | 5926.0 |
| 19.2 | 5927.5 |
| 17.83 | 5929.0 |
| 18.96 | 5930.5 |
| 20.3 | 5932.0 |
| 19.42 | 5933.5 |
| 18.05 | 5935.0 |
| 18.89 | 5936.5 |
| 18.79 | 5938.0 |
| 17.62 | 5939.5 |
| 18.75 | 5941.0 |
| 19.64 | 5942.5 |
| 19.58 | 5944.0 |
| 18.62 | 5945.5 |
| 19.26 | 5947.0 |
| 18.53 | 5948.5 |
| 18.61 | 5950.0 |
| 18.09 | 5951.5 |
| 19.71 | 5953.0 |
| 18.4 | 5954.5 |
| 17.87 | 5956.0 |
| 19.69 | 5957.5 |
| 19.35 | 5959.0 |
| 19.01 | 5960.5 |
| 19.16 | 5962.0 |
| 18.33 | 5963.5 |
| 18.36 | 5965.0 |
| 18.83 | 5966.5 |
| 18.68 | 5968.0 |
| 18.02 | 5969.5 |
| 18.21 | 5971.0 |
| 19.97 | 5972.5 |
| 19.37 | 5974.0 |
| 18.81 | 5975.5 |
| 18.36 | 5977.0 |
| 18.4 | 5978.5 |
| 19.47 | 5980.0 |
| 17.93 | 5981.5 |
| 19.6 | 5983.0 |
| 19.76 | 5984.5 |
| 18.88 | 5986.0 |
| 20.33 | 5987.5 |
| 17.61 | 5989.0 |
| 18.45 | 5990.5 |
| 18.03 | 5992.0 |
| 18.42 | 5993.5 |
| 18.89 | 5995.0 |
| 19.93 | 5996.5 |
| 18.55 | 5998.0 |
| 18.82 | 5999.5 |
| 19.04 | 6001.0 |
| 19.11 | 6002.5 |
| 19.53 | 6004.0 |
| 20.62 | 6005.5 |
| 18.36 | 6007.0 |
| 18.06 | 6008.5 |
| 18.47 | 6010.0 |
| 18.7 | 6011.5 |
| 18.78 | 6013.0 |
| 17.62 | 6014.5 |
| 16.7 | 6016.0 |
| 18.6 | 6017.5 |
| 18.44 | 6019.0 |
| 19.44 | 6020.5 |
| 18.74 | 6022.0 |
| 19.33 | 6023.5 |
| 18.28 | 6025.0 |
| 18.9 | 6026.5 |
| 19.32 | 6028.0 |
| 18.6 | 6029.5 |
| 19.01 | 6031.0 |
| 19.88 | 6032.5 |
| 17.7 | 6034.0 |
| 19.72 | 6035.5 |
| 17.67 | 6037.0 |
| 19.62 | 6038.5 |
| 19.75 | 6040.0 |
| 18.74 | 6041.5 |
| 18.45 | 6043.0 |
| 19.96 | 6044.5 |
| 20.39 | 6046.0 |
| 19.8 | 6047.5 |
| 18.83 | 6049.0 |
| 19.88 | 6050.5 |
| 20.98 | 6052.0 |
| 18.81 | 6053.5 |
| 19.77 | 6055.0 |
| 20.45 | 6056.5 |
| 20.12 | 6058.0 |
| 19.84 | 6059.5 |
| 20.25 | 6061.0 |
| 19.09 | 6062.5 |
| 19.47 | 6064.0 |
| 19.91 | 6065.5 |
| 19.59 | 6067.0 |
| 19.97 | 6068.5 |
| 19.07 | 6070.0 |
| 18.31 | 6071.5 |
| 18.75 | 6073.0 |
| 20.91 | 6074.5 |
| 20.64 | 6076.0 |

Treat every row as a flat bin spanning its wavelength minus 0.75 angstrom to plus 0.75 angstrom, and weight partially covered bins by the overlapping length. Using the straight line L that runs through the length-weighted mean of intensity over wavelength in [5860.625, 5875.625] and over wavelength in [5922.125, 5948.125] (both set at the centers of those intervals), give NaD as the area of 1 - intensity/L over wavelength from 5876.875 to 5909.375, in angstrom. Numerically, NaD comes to 4.2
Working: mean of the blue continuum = 19.4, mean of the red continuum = 18.7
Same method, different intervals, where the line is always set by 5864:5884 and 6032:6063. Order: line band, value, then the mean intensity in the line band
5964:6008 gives 0.93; 18.9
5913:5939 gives 0.93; 18.4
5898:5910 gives 1.09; 17.3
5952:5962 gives 0.11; 19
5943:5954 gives 0.15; 18.9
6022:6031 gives 0.26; 18.9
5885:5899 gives 2.74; 15.3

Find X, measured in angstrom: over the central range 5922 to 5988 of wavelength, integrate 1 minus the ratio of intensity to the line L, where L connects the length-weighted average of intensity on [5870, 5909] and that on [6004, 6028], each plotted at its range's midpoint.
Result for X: -3.5 angstrom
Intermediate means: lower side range 17.1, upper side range 18.7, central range 18.8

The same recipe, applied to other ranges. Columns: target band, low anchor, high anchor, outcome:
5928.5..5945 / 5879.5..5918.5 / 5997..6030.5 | -1.4 angstrom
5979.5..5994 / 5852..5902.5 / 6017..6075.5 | 0.0 angstrom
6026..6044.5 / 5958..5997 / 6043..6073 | 0.4 angstrom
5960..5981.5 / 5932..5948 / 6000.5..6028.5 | 0.1 angstrom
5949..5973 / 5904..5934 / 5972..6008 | -0.1 angstrom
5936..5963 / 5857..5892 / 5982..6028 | -0.4 angstrom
